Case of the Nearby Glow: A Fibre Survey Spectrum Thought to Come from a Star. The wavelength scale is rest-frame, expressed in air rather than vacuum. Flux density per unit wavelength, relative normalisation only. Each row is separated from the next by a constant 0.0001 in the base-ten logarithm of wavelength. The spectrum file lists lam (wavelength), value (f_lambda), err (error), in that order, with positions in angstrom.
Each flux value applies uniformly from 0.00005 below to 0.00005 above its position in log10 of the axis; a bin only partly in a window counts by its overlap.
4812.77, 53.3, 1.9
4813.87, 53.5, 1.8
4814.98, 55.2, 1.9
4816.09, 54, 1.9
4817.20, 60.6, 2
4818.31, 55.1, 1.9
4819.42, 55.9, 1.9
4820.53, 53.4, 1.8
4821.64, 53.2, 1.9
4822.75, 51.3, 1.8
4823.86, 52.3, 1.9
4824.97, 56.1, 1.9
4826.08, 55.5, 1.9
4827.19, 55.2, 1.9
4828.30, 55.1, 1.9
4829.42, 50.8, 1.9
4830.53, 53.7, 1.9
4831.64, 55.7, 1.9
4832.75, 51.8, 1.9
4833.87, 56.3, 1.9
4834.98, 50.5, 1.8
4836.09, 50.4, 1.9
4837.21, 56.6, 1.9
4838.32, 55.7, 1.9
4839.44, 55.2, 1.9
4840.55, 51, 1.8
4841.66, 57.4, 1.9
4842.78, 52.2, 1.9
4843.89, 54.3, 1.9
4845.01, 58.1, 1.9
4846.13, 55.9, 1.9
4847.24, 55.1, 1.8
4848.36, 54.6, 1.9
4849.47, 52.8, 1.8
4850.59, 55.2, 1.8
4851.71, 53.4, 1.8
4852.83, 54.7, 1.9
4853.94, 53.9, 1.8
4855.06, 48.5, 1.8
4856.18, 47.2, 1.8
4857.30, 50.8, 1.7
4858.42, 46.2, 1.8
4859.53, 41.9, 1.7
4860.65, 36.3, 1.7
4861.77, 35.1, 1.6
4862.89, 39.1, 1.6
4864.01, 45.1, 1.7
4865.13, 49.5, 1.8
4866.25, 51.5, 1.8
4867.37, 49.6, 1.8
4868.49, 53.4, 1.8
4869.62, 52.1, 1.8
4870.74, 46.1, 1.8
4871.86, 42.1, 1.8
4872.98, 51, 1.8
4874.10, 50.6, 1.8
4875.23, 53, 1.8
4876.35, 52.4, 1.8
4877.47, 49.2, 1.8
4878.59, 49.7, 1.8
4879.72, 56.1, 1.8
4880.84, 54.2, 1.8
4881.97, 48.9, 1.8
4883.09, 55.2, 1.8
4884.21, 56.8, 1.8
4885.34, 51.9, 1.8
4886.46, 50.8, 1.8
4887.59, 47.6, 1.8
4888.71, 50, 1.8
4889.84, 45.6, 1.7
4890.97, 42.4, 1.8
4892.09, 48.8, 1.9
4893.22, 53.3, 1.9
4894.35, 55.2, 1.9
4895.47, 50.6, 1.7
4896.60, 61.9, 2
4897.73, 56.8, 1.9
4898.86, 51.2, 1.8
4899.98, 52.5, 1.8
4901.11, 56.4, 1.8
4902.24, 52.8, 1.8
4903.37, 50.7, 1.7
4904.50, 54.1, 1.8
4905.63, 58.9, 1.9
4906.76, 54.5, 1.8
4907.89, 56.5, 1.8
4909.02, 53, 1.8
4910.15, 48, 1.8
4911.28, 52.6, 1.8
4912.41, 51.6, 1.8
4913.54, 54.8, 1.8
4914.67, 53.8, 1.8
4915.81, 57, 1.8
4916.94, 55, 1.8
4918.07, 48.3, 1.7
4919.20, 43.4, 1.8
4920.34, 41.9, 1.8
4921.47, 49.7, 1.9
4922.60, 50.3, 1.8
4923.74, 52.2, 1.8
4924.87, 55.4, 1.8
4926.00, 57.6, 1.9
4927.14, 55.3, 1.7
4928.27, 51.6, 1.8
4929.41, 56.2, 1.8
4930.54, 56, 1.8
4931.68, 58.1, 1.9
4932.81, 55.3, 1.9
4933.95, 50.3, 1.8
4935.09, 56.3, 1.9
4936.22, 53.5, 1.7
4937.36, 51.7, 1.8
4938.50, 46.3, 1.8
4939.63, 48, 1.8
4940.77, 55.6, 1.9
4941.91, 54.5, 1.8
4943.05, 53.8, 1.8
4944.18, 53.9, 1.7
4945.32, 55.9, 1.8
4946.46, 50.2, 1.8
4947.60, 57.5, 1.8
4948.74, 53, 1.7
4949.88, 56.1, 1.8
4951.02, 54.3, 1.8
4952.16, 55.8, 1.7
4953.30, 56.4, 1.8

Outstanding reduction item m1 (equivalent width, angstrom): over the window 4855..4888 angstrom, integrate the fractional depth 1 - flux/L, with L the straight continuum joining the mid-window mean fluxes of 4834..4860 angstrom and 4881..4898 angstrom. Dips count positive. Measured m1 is 2.15 angstrom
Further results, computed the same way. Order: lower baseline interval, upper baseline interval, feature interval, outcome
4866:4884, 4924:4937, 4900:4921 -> 0.44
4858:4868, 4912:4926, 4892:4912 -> -1.95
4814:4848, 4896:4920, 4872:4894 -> 1.20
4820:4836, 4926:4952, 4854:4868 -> 2.15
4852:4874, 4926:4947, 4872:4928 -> -1.96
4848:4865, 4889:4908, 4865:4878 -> -0.14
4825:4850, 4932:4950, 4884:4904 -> 0.69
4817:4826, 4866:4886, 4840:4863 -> 1.06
